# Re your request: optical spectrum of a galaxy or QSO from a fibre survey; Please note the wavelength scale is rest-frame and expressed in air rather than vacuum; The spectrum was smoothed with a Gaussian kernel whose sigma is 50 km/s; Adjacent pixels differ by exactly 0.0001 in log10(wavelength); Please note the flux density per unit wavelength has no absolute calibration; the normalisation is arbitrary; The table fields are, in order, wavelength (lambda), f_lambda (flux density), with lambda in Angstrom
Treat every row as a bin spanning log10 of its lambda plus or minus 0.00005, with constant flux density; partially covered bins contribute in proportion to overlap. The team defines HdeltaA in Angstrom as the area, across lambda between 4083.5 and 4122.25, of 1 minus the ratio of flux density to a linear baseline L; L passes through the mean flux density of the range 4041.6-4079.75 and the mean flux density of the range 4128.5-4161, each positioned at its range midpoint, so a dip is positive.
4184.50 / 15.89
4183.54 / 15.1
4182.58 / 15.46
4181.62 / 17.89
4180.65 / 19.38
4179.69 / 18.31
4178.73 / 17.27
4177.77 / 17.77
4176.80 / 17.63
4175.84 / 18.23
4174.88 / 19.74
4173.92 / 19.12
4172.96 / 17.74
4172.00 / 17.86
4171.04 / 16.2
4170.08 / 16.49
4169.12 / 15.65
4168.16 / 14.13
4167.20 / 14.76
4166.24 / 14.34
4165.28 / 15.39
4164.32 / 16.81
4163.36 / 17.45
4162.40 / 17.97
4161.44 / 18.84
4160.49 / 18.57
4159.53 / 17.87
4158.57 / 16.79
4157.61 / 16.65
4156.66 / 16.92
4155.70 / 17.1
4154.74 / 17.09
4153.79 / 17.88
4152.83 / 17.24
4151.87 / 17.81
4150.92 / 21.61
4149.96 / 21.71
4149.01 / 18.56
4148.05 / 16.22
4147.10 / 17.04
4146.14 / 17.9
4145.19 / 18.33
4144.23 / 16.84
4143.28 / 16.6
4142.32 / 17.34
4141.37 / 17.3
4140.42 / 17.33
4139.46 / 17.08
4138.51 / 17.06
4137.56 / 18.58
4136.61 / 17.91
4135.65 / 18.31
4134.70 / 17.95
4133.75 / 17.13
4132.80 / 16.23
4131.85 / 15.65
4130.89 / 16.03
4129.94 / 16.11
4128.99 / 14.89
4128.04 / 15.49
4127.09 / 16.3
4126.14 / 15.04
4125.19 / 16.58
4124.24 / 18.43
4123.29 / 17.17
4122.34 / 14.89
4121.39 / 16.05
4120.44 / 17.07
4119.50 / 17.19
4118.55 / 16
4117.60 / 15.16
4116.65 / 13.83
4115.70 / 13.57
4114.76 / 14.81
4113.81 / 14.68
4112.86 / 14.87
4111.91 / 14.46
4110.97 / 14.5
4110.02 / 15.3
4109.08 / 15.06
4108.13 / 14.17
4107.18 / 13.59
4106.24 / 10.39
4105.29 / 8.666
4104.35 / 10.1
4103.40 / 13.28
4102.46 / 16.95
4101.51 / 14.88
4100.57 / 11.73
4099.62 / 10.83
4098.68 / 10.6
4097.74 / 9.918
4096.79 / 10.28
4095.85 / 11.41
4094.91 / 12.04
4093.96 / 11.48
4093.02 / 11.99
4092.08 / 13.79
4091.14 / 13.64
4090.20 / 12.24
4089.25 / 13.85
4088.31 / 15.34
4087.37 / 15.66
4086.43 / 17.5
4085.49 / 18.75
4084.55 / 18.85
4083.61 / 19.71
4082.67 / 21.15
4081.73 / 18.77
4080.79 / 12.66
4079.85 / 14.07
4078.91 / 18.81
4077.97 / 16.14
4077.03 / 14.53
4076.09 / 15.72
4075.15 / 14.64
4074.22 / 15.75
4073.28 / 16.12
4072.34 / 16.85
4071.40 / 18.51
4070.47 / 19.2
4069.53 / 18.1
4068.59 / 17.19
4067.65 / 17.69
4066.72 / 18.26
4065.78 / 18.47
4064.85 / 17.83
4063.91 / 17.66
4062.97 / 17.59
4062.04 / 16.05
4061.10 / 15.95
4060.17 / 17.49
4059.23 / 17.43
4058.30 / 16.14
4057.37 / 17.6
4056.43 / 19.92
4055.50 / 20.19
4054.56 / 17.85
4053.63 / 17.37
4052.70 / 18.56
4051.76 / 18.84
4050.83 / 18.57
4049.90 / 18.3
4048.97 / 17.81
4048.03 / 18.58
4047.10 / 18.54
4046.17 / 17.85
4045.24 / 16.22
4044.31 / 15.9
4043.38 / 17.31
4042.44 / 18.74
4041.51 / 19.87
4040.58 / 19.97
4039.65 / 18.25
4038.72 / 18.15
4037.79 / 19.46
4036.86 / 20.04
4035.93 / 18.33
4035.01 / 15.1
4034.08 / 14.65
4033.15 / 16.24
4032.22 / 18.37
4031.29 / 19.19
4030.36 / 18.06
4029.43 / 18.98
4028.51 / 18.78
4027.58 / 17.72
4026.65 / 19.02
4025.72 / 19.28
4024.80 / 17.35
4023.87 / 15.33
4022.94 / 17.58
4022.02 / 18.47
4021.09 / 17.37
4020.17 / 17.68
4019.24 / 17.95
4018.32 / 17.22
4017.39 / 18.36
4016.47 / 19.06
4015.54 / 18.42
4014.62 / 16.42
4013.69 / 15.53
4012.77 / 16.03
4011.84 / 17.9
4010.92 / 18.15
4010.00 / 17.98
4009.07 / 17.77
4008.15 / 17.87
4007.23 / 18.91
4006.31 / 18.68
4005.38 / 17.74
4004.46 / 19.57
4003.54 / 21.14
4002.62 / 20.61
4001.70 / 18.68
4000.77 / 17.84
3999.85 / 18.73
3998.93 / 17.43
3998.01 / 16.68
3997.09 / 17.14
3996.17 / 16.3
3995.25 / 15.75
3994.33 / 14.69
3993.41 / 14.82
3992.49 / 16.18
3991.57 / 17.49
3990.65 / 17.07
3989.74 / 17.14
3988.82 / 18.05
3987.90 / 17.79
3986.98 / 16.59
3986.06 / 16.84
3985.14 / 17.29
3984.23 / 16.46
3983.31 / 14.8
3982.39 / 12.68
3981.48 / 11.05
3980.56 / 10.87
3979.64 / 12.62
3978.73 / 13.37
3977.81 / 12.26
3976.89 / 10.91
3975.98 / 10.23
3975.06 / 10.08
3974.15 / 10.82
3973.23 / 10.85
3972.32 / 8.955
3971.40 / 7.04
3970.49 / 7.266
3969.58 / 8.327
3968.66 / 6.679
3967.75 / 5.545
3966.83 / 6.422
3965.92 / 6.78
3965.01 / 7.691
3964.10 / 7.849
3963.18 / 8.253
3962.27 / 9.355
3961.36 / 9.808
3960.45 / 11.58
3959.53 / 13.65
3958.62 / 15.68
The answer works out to 7.8 Angstrom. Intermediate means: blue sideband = 17.5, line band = 14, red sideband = 17.5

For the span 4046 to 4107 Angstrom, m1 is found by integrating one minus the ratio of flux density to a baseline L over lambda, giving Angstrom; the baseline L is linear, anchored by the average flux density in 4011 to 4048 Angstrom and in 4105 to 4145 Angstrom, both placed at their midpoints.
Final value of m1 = 3.7 Angstrom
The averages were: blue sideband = 17.8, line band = 15.9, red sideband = 15.8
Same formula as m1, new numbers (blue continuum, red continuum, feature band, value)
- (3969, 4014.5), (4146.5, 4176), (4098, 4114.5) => 3.51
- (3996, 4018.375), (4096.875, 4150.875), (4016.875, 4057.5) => -1.59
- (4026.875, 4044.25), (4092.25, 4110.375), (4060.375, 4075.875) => -2.04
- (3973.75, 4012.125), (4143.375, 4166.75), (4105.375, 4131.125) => 3.16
